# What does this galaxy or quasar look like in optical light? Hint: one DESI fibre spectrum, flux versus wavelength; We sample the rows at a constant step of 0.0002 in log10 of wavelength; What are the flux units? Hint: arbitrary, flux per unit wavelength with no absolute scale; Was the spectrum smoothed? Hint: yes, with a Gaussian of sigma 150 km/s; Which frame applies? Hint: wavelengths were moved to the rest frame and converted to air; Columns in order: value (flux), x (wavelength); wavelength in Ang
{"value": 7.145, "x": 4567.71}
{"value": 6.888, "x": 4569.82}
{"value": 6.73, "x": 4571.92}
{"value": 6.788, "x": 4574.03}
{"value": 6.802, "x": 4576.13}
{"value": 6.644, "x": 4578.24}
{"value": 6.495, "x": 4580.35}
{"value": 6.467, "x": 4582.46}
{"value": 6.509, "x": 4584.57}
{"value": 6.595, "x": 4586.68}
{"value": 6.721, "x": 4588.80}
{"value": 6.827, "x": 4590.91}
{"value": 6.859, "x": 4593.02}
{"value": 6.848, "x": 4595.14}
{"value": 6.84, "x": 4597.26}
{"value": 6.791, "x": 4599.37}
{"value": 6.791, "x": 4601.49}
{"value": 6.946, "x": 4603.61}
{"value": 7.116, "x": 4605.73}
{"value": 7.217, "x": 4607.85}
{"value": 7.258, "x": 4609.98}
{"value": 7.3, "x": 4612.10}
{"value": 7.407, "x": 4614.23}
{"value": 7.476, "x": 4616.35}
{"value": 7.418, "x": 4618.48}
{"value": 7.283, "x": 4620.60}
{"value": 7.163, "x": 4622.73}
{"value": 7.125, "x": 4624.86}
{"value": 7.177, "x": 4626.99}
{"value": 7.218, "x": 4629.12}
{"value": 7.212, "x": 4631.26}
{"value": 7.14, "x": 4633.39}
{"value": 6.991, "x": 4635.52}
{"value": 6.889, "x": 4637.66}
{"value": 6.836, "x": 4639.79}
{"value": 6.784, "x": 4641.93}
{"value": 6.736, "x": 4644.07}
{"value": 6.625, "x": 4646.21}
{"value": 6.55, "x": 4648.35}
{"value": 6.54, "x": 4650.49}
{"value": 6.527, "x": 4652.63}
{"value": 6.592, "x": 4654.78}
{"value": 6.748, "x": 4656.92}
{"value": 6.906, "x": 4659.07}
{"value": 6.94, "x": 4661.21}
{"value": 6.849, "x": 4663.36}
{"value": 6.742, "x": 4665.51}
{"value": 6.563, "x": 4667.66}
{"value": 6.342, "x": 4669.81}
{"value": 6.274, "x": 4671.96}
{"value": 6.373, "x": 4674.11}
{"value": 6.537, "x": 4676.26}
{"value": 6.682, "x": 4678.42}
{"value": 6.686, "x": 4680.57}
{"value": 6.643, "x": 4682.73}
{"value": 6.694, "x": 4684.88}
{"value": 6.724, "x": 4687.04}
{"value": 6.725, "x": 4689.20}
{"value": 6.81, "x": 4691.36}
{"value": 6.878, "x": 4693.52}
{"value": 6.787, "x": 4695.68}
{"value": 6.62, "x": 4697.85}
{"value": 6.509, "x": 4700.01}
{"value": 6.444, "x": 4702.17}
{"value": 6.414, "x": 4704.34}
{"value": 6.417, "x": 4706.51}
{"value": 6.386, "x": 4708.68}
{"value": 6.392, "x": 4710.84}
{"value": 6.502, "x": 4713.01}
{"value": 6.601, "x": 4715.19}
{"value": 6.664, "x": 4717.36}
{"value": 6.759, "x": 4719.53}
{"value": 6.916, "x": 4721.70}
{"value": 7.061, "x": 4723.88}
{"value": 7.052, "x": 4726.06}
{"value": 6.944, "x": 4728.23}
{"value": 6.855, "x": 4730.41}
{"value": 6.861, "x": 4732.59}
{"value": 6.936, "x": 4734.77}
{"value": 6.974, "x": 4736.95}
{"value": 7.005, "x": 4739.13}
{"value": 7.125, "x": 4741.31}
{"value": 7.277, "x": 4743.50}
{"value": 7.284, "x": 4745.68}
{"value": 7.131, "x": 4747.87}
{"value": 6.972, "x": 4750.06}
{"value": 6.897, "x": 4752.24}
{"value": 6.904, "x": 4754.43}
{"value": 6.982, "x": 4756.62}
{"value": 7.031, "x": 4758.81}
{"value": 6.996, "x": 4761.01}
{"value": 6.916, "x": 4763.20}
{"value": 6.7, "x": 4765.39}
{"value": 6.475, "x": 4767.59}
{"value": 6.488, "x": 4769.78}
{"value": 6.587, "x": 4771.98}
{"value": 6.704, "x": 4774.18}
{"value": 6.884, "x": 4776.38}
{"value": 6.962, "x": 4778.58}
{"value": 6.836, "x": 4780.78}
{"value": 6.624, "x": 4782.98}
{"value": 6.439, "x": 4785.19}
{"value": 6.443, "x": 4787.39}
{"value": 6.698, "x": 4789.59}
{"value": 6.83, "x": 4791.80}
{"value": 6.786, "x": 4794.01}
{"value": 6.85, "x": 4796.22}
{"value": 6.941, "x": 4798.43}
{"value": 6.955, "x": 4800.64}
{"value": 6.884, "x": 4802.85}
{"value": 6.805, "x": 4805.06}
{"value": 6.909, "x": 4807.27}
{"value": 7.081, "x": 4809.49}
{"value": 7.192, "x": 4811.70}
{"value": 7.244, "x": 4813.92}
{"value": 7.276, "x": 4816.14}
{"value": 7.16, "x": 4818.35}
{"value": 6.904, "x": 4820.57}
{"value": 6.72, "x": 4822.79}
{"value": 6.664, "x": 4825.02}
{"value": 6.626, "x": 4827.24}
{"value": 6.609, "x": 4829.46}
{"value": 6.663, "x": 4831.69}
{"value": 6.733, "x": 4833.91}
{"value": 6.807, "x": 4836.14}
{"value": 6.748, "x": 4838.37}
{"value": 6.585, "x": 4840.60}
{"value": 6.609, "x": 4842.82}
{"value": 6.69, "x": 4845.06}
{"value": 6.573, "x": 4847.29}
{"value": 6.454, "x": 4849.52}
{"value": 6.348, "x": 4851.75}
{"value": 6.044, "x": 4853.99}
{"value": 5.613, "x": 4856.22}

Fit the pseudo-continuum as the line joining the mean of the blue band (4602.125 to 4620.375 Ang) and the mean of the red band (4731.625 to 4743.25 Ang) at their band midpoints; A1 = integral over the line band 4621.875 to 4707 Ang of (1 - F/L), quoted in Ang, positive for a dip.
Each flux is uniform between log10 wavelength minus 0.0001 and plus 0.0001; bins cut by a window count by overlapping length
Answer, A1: 4.9 Ang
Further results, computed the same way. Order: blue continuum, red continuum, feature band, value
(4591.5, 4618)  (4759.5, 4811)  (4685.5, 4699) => 0.3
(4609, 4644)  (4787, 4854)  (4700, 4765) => 1.0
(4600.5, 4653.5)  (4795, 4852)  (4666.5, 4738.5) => 2.9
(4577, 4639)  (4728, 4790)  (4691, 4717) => 1.3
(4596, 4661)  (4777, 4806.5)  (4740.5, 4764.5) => -0.8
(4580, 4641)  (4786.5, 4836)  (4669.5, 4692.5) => 1.2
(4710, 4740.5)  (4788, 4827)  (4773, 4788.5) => 0.4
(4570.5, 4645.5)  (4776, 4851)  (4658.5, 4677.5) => 0.8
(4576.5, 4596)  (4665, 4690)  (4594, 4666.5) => -3.8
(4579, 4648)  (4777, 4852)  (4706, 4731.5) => 0.6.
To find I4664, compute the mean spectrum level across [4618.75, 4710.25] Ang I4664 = 6.74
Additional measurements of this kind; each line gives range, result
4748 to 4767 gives 6.92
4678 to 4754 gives 6.79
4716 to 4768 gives 6.95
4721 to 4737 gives 6.95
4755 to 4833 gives 6.83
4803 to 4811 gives 6.94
